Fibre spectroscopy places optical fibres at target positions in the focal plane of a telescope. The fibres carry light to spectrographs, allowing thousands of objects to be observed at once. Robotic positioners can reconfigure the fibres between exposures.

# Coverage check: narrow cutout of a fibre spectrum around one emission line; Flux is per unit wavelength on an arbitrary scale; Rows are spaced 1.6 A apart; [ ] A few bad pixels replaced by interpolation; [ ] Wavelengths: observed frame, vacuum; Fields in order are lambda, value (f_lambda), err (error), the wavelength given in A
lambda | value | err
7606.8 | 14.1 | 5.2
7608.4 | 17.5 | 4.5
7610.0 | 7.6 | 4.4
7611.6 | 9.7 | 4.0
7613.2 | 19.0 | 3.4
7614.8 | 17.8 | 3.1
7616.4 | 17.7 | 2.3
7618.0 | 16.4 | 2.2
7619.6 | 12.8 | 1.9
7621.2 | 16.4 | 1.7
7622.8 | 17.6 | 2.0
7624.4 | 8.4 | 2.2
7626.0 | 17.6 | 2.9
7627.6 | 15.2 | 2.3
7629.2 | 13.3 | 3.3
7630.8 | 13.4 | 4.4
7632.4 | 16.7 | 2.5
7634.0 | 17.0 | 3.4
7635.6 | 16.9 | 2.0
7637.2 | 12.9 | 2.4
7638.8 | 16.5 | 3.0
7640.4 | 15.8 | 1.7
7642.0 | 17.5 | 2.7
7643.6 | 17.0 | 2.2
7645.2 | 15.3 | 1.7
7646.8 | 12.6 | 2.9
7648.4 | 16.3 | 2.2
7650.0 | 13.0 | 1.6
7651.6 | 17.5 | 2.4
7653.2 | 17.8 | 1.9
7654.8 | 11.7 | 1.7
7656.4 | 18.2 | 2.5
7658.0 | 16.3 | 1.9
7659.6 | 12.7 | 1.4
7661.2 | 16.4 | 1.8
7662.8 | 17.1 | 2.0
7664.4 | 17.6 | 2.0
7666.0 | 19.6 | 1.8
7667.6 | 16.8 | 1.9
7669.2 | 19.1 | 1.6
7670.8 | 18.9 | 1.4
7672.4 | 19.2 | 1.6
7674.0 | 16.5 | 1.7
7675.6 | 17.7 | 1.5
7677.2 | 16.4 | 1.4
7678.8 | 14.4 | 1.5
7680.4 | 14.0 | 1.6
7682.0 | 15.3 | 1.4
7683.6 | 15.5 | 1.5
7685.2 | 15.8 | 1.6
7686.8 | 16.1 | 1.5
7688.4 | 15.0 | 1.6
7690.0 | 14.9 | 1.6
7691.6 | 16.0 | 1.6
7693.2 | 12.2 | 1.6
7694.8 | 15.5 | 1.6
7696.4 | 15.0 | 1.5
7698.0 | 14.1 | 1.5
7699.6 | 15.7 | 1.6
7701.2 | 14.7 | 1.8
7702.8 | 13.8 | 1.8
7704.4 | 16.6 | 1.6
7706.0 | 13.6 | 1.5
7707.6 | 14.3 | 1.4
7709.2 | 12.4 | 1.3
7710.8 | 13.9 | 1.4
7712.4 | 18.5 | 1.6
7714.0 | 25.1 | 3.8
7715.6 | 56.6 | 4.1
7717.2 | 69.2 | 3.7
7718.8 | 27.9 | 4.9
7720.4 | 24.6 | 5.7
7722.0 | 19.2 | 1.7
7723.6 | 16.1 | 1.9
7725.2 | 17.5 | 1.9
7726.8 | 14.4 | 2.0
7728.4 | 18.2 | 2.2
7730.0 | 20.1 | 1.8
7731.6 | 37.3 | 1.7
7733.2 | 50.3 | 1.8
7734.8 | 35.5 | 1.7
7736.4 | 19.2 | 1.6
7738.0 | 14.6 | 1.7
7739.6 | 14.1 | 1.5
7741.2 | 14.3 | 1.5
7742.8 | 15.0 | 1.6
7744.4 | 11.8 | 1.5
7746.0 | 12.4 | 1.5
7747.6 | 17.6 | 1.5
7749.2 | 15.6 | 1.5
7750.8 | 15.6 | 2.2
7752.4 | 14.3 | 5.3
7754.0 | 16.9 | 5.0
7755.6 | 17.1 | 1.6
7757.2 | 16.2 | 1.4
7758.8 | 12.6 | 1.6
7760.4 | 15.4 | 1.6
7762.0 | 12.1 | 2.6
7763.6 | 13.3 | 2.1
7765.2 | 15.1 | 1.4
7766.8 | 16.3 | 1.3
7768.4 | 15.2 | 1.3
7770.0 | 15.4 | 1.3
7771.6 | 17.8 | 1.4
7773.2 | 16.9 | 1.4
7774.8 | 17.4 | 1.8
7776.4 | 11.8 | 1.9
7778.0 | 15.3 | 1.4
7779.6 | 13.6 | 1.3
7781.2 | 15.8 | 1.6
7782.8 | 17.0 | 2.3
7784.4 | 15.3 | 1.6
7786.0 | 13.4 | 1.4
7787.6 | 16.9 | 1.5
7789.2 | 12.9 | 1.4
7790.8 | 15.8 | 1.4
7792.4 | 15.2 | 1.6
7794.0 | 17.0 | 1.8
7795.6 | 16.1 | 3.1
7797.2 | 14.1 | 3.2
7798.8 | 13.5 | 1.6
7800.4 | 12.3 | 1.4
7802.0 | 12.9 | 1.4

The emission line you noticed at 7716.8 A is [S II]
